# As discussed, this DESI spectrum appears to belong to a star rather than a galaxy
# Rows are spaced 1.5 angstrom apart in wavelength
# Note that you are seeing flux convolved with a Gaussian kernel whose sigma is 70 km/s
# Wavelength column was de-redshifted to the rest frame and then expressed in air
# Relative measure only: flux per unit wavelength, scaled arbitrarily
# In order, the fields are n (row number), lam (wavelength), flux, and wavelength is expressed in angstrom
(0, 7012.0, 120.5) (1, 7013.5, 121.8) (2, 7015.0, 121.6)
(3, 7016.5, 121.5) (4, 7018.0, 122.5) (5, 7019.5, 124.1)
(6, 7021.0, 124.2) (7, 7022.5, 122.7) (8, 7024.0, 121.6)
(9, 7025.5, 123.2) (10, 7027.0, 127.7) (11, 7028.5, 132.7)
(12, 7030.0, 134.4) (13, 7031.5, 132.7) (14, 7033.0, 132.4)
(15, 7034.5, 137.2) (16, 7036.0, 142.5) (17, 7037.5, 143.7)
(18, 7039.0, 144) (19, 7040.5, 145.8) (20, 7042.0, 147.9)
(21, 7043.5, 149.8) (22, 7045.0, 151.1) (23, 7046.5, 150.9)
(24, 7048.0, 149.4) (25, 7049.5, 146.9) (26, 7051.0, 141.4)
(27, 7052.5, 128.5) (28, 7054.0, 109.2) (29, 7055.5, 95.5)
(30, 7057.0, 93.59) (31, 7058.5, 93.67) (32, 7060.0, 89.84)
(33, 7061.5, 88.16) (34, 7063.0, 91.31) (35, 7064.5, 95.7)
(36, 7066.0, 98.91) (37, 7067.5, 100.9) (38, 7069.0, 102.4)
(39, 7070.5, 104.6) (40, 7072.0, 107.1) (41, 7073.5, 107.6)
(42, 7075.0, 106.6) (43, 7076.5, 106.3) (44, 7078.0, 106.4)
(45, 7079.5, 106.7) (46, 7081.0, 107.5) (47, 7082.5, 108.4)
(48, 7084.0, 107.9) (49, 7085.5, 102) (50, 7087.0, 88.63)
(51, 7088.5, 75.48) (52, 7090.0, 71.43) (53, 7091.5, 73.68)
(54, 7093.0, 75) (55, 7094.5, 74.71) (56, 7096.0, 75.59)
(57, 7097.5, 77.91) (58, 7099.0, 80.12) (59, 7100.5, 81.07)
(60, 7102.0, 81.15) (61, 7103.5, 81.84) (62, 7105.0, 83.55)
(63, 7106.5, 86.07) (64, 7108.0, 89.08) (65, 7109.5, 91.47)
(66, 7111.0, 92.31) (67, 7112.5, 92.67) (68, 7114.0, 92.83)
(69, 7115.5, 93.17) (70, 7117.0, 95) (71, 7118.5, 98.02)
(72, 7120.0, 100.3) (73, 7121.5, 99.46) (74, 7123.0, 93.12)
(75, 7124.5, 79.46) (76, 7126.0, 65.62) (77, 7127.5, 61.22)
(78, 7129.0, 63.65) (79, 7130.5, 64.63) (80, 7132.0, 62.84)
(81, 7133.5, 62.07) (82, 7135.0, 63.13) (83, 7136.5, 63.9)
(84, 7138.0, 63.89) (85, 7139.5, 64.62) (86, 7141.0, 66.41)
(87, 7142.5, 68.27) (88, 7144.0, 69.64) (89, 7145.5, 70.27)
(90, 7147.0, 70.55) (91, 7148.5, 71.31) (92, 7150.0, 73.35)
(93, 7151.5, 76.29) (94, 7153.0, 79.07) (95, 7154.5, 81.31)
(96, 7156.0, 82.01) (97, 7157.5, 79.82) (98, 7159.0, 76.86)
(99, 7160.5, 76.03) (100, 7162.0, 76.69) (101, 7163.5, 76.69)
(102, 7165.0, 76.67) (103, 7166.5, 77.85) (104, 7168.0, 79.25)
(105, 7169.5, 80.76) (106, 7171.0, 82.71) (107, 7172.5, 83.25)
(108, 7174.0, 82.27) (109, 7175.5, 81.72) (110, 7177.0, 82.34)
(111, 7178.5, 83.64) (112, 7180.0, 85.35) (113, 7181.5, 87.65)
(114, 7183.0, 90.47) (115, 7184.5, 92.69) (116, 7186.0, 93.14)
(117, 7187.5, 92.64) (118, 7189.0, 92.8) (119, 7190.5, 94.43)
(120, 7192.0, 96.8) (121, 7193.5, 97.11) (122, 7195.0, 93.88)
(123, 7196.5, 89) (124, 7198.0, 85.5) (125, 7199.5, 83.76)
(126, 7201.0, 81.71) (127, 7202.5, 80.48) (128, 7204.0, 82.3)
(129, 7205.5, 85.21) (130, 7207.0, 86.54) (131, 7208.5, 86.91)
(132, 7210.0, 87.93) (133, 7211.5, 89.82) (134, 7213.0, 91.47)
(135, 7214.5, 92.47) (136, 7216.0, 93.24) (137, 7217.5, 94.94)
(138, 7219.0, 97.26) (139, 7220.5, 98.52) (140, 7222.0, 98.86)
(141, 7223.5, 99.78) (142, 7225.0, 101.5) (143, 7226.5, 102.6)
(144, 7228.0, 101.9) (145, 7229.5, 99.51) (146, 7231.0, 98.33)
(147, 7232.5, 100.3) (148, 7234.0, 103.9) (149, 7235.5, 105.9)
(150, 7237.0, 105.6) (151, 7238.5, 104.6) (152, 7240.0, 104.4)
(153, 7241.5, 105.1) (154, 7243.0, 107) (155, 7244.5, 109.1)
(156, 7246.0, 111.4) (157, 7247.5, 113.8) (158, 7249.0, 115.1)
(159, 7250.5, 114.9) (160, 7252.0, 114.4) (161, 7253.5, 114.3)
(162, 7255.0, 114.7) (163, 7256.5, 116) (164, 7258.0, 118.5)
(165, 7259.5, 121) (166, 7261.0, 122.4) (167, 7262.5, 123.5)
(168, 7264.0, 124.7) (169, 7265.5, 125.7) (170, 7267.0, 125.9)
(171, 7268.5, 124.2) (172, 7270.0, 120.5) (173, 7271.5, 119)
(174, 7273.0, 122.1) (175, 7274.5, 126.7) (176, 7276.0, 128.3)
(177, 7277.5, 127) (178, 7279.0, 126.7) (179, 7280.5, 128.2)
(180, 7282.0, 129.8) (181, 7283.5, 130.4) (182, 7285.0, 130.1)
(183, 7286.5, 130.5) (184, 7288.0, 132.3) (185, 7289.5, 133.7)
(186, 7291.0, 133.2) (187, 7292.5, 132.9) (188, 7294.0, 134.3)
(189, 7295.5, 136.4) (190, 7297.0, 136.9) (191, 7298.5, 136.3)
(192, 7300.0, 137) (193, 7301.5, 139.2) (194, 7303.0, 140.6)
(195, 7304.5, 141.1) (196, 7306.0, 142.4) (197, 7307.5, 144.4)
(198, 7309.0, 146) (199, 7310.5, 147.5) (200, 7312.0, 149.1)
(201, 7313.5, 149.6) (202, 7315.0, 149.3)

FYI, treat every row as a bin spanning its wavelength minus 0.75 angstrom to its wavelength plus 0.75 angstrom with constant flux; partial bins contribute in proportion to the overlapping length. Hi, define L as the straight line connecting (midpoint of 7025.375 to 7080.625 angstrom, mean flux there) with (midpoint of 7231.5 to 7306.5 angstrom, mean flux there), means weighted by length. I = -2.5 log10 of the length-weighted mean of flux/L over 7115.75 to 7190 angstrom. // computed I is 0.47 mag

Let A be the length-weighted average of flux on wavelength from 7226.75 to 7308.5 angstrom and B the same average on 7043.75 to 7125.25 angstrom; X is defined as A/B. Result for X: 1.23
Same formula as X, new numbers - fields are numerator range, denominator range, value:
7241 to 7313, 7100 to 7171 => 1.63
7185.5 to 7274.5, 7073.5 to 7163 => 1.26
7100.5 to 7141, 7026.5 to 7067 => 0.64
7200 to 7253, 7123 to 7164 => 1.39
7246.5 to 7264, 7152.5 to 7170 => 1.49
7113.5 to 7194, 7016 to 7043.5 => 0.60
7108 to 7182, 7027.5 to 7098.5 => 0.70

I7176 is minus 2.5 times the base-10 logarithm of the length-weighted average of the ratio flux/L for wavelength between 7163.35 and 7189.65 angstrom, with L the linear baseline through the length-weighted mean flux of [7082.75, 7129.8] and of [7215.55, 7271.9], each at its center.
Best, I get 0.15 mag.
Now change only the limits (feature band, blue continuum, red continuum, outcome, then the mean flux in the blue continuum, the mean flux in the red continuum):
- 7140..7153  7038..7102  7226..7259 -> 0.44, 106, 108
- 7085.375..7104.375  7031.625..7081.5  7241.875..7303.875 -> 0.45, 119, 125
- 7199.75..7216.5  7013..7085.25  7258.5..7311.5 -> 0.42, 120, 131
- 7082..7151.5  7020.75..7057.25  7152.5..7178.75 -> 0.26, 134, 79.9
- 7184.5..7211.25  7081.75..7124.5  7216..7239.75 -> 0.10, 87.8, 101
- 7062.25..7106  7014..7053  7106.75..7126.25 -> 0.18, 135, 91.5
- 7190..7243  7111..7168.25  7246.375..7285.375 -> 0.10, 76.7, 122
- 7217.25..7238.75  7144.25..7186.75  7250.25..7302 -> 0.06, 80.2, 127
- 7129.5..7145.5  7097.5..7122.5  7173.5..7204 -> 0.34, 89.6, 88.3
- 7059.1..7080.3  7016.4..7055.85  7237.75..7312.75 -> 0.30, 134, 126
